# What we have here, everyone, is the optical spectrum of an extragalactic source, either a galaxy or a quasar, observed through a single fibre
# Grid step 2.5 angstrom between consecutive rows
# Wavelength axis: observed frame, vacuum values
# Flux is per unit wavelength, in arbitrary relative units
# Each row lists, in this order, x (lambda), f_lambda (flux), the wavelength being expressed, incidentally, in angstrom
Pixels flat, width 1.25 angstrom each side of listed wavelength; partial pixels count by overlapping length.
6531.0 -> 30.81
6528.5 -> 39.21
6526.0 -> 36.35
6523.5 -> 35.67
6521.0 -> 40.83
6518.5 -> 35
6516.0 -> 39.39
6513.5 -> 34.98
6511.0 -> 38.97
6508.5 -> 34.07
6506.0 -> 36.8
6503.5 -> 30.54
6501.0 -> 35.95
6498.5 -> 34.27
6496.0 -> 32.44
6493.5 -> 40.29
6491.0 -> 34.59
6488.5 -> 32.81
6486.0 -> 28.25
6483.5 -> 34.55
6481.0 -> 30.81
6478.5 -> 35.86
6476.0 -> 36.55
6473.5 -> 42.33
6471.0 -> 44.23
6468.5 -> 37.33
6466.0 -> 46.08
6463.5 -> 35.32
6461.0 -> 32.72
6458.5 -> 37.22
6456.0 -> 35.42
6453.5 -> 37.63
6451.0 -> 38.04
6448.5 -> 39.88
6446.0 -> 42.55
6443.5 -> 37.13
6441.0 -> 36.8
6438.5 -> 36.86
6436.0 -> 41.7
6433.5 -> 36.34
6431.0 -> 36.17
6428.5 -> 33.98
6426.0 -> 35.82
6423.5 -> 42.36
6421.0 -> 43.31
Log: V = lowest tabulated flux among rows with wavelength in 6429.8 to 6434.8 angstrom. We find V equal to 36.17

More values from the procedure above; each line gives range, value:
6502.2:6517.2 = 30.54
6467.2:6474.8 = 37.33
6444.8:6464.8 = 32.72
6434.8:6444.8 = 36.8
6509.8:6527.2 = 34.98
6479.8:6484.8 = 30.81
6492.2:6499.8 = 32.44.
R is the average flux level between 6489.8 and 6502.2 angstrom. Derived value 35.5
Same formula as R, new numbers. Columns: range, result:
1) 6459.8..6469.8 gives 37.9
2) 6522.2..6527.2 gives 36.1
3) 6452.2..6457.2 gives 36.6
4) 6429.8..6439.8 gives 37.8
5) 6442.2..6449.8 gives 39.8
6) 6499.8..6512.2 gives 35.2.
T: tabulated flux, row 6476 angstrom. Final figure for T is 36.55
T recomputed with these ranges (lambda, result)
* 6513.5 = 34.98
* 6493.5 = 40.29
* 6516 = 39.39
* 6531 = 30.81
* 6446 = 42.55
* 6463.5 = 35.32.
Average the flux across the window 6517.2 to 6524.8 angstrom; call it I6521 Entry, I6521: 37.2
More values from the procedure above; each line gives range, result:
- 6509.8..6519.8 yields 37.1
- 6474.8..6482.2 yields 34.4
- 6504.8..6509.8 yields 35.5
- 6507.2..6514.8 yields 36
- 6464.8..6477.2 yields 41.3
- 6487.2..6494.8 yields 35.8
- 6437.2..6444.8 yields 37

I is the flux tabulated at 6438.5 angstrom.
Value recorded 36.86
